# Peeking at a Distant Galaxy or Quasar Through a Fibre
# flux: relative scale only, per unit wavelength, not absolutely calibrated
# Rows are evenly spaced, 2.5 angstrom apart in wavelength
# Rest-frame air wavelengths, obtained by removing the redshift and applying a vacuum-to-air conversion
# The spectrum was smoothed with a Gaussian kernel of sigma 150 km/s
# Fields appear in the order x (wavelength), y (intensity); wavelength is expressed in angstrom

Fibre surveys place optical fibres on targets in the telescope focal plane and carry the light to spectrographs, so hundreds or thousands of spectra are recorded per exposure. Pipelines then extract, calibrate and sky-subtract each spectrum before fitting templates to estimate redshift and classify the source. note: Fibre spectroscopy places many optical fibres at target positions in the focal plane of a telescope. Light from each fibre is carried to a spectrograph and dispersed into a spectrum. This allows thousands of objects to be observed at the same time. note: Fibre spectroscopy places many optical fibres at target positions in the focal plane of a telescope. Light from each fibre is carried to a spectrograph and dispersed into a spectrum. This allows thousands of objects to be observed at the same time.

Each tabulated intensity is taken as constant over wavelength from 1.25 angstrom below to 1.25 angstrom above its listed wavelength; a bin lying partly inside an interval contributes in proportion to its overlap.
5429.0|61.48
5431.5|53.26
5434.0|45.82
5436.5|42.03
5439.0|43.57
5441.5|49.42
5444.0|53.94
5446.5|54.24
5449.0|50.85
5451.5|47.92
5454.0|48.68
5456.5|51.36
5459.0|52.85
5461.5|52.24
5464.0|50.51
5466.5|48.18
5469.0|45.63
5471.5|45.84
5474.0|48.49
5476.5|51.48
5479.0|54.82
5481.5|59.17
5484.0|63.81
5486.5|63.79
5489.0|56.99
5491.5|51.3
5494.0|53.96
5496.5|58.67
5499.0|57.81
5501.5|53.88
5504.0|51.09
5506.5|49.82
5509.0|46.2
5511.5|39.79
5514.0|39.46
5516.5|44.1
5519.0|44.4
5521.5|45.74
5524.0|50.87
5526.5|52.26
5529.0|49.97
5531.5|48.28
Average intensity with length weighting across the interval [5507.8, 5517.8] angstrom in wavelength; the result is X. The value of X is 42.4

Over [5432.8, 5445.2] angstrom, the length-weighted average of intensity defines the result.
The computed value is 46.9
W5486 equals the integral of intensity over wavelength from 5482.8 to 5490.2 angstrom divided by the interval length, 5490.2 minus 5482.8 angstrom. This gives 61.5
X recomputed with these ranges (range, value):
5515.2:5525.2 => 46.2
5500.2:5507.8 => 51.6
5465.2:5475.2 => 47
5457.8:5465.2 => 51.9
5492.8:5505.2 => 55.1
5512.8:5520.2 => 42.7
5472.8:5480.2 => 51.6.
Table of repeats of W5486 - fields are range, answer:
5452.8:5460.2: 51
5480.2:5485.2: 61.4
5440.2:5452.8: 51.2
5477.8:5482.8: 57.1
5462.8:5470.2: 48.1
